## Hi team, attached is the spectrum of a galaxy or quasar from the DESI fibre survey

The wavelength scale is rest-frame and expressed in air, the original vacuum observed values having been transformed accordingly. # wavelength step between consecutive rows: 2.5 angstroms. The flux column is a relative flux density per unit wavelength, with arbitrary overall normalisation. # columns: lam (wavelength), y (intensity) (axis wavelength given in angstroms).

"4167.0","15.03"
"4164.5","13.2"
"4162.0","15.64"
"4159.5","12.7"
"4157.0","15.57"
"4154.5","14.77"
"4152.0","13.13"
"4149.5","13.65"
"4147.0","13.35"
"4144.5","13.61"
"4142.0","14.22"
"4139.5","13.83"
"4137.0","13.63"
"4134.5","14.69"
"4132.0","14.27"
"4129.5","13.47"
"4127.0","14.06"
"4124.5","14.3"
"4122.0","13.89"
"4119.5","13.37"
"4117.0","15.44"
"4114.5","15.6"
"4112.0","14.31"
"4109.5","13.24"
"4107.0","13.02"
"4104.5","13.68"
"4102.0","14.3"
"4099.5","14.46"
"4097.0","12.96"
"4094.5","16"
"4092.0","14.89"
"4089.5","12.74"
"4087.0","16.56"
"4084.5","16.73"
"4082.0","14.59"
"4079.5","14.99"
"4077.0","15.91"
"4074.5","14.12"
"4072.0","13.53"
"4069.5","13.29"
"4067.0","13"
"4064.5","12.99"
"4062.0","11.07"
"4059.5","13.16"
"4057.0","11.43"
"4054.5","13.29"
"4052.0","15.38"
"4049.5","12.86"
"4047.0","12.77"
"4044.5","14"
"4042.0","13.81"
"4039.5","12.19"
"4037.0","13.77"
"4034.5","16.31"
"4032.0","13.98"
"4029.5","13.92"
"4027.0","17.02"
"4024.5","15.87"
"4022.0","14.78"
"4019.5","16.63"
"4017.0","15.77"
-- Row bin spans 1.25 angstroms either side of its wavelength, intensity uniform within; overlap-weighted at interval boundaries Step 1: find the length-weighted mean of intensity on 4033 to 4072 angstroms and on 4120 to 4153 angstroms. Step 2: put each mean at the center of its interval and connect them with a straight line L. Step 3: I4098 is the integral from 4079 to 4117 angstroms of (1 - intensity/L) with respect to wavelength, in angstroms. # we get -2.7 angstroms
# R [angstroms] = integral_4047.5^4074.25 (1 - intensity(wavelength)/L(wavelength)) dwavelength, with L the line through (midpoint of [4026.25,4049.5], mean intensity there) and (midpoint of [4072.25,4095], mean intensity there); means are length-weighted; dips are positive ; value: 2.8 angstroms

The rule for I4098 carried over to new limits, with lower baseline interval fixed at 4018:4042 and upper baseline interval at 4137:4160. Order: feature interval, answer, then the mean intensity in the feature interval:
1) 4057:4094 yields 1.1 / 14.1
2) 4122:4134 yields 0.0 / 14.1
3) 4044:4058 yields 1.4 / 13.3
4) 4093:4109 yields 0.3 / 14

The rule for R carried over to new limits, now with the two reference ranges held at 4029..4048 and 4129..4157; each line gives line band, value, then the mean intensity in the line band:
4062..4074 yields 0.7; 13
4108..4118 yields -0.5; 14.6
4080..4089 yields -1.1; 15.6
